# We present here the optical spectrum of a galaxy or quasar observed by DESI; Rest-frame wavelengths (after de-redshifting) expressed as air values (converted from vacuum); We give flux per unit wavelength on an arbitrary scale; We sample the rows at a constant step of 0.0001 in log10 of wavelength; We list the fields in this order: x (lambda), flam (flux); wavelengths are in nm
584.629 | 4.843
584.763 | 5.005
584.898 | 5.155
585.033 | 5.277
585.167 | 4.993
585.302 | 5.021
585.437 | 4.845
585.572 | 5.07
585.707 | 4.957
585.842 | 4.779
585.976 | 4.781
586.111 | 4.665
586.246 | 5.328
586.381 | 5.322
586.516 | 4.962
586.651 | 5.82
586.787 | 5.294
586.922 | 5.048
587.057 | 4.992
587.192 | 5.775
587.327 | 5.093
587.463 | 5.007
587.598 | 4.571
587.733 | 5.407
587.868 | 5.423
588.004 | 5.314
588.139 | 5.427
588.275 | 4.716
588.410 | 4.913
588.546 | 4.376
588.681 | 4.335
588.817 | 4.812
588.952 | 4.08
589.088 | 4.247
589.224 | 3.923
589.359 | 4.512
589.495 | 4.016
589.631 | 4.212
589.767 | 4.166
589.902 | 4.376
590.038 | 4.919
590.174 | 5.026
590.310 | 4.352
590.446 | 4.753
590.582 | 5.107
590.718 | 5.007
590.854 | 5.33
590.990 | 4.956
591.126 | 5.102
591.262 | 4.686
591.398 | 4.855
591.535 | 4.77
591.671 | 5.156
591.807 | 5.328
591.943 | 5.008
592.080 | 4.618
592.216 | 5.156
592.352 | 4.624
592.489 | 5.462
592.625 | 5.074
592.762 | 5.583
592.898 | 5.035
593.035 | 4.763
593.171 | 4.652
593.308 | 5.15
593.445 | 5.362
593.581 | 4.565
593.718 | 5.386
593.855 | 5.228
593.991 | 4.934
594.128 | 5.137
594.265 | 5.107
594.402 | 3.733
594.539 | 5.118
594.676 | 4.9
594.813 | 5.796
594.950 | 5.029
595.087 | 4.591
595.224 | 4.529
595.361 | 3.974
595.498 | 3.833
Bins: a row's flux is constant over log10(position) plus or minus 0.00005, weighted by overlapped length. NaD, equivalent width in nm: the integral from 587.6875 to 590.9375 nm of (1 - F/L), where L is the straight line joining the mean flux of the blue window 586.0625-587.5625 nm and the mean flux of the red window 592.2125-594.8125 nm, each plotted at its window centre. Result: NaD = 0.28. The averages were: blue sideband 5.2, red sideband 5.01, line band 4.69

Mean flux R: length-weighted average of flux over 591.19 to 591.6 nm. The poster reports 4.77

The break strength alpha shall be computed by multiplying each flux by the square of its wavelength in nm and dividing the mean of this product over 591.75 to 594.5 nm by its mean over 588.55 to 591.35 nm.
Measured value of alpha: 1.10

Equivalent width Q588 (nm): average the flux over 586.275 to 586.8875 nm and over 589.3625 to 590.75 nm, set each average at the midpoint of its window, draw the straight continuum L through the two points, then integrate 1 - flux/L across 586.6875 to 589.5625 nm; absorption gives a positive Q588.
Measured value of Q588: 0.10 nm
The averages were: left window 5.33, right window 4.58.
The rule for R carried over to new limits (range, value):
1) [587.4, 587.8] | 5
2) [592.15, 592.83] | 5.18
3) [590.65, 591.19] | 5.1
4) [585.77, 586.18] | 4.75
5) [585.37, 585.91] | 4.92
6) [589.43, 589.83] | 4.13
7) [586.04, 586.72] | 5.21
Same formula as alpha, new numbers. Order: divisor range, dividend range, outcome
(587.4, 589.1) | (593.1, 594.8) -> 1.05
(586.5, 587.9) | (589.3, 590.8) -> 0.89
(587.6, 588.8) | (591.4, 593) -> 1.03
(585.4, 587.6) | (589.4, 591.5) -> 0.94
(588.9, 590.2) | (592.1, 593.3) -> 1.18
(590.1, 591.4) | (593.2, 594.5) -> 1.02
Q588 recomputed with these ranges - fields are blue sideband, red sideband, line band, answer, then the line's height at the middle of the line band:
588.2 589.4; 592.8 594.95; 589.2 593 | -0.11 nm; 4.69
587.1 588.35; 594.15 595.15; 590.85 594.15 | -0.02 nm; 4.99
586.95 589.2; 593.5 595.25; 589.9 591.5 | 0.01 nm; 4.91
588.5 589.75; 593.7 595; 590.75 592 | -0.12 nm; 4.6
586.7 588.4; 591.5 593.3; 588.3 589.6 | 0.19 nm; 5.13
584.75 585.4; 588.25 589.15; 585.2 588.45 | -0.21 nm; 4.8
